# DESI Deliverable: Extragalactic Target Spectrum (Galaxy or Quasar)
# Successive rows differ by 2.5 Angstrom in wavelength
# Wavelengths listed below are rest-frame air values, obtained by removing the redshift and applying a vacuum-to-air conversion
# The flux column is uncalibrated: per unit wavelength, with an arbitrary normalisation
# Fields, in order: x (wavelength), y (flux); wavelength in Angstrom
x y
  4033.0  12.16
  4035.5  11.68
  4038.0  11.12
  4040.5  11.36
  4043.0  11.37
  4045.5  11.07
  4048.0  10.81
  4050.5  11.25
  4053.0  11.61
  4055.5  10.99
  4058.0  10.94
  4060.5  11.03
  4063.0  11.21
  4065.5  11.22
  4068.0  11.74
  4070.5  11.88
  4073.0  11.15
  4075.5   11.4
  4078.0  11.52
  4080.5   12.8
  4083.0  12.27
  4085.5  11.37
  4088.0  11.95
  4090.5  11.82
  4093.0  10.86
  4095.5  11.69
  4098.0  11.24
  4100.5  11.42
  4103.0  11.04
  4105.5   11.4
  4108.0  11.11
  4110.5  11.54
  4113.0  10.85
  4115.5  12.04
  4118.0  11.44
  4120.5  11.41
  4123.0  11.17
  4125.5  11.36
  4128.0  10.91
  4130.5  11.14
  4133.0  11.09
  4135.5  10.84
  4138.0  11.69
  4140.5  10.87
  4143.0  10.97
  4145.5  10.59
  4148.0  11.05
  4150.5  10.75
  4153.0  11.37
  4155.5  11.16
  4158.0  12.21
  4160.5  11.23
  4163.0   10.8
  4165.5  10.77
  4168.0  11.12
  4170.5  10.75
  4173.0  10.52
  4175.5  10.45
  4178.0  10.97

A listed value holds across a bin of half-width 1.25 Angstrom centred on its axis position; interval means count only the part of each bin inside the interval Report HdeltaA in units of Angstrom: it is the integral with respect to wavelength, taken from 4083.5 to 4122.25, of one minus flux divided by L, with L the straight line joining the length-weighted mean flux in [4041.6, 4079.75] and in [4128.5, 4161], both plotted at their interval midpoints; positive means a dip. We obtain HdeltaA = -0.7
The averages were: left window 11.3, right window 11.1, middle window 11.4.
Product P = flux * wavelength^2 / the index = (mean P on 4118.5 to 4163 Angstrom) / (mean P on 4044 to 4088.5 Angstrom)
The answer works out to 1.0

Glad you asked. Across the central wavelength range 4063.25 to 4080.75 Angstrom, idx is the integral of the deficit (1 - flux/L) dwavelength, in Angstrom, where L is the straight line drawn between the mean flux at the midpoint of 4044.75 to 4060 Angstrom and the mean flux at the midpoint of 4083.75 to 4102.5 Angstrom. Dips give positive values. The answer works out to -0.5 Angstrom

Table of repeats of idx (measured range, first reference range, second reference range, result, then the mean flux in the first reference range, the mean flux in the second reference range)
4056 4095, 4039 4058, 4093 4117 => -0.94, 11.2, 11.3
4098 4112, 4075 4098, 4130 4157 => 0.27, 11.7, 11.1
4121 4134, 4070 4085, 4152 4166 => 0.38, 11.8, 11.3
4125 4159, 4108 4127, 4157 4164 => 0.79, 11.4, 11.4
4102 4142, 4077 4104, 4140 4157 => 0.15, 11.6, 11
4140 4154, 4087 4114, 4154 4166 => 0.44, 11.4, 11.3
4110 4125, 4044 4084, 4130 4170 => -0.24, 11.4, 11.1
